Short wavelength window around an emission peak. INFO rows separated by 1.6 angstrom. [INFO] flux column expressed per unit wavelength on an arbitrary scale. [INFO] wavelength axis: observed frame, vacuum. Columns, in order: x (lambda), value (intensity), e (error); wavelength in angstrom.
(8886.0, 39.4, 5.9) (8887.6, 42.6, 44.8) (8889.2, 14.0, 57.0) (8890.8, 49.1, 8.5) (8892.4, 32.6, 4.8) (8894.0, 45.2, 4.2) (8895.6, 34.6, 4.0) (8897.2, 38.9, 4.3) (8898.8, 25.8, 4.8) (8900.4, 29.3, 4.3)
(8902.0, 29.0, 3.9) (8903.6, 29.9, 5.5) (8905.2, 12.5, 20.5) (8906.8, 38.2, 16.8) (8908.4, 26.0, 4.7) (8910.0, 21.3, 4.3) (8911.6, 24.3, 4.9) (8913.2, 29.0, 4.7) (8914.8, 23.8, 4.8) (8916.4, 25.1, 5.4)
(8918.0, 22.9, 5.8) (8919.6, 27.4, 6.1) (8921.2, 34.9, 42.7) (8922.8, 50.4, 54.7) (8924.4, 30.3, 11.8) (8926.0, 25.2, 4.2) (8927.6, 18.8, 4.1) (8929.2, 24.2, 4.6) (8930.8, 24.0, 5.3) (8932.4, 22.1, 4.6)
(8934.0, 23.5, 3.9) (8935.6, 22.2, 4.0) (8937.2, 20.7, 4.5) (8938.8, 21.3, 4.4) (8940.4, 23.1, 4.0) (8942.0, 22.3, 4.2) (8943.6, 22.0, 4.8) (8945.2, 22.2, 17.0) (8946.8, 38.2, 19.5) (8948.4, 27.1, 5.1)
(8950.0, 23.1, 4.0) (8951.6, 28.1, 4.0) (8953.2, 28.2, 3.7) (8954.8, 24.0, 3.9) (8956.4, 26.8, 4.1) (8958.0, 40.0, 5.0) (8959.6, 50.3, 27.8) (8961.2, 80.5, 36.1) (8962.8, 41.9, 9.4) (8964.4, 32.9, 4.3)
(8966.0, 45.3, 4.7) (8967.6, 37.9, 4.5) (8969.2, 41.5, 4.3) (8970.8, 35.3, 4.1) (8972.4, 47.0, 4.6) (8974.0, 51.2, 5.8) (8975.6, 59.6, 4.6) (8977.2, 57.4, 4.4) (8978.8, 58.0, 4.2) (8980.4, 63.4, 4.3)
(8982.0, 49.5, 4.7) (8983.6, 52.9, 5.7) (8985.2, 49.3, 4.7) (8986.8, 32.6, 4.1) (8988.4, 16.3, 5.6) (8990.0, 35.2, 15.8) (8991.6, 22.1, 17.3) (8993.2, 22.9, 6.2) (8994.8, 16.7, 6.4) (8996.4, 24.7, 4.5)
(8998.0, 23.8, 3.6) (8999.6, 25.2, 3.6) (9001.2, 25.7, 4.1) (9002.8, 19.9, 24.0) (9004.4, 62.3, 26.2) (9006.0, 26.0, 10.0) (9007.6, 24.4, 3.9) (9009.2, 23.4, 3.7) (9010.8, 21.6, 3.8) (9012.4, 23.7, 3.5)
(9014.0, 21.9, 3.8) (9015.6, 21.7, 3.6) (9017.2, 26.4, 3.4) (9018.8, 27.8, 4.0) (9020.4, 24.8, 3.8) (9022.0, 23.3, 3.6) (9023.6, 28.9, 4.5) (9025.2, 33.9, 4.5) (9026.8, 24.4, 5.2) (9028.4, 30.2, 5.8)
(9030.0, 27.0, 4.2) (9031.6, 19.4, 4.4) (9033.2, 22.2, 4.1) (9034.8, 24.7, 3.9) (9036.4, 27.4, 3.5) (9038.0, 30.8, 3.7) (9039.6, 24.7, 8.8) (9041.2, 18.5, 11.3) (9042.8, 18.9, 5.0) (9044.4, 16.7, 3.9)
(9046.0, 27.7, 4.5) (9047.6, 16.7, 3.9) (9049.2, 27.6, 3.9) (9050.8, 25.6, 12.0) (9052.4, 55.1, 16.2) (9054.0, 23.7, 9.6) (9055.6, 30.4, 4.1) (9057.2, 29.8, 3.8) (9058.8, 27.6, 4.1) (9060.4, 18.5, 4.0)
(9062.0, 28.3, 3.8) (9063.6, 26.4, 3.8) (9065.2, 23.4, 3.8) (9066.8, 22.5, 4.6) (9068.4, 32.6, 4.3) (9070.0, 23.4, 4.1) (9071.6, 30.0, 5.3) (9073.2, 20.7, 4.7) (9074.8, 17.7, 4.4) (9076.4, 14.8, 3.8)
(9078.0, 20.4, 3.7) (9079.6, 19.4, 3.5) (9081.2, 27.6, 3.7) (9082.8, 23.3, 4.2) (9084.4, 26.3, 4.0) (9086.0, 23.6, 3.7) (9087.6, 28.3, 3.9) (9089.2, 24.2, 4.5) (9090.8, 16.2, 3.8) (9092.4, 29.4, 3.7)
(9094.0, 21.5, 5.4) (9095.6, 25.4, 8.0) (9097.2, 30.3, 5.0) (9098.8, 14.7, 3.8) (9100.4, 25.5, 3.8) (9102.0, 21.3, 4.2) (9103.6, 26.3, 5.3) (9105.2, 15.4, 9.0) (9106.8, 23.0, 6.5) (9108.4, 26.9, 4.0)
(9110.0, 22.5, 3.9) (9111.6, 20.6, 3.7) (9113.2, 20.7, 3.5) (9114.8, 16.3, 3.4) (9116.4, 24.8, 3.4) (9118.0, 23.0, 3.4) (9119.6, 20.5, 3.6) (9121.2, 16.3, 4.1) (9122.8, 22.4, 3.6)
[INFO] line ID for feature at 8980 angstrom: [O III] 5007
